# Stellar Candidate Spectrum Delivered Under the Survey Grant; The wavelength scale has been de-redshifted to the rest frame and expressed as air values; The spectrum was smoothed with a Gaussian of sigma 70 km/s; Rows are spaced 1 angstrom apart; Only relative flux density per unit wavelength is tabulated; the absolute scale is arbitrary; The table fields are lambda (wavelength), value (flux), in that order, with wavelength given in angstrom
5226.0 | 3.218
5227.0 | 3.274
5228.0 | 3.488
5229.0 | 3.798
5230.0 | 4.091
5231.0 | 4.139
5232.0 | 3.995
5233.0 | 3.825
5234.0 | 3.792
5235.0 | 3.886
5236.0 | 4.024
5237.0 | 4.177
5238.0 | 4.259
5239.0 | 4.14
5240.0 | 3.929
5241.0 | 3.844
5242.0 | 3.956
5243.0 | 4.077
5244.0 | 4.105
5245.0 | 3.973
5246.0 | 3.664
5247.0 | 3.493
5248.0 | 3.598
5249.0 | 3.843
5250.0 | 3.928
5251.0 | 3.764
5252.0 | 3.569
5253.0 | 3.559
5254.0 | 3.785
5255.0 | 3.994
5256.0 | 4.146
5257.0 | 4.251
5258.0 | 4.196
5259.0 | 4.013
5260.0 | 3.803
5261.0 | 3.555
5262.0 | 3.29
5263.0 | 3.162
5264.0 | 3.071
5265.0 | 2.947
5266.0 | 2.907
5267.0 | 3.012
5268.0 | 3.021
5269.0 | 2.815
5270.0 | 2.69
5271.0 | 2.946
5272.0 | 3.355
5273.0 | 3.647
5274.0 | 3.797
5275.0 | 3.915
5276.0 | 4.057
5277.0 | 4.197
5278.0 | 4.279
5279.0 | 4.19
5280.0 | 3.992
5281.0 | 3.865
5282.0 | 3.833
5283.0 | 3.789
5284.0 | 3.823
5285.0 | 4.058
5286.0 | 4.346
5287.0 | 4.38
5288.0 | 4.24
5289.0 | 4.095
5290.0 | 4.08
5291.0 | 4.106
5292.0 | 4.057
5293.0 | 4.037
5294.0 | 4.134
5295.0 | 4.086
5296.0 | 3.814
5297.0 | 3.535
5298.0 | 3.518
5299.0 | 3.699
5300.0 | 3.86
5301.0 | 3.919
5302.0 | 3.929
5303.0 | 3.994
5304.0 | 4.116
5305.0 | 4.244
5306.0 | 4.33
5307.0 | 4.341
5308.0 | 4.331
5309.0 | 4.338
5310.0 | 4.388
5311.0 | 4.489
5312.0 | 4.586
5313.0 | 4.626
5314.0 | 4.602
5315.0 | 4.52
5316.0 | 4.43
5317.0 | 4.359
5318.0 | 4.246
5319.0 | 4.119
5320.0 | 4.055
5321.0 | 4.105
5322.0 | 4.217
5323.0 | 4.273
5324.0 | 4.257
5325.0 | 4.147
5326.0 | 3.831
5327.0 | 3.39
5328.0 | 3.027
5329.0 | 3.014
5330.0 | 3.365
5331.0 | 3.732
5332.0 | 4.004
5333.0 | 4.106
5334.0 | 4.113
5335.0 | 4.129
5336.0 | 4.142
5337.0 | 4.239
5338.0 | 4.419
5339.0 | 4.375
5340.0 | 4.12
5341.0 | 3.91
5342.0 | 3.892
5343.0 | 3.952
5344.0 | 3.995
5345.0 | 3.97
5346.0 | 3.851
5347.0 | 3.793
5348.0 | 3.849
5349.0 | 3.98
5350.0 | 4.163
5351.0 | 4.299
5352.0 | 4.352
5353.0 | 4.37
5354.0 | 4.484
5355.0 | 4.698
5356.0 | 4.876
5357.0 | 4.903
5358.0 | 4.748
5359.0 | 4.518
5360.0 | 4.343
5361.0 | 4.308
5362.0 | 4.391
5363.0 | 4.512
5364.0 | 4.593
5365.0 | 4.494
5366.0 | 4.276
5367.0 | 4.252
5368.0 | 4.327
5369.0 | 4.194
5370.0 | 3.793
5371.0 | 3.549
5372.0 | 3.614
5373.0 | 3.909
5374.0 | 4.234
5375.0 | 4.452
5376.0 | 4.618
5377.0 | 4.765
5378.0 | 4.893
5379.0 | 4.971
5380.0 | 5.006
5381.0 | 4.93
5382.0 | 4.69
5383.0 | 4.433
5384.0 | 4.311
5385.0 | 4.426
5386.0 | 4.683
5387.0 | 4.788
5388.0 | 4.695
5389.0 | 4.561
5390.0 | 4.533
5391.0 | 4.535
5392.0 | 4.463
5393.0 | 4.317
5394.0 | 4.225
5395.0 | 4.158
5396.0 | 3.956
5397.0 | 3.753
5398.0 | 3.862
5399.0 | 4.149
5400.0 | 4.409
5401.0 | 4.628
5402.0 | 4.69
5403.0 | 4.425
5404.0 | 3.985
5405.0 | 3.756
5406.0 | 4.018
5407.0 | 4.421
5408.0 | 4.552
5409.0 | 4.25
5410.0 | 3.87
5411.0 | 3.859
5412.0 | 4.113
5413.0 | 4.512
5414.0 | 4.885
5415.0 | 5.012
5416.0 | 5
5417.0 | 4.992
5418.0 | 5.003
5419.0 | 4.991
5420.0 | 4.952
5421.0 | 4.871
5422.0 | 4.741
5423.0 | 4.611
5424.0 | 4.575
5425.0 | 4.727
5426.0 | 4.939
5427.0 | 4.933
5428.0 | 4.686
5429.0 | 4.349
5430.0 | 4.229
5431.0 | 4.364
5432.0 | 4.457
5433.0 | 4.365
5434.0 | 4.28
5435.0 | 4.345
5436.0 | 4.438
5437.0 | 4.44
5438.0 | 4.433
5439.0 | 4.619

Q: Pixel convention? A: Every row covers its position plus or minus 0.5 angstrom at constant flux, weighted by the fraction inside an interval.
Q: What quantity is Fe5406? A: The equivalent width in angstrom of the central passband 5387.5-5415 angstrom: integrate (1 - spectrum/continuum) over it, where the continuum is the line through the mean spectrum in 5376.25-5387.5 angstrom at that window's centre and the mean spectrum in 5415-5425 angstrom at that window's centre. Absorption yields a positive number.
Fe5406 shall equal 2.84 angstrom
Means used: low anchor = 4.72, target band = 4.29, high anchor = 4.86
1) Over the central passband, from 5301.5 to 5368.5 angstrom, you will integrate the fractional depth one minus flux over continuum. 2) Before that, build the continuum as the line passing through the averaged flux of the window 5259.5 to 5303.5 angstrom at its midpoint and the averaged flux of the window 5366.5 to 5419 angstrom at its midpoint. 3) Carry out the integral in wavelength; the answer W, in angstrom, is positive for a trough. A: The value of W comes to -2.5 angstrom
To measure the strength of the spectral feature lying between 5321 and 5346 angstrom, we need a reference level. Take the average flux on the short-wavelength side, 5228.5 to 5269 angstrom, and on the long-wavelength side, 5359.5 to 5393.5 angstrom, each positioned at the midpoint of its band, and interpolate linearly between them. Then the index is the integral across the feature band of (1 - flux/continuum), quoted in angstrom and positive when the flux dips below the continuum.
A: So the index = 1.56 angstrom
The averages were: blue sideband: 3.75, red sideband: 4.44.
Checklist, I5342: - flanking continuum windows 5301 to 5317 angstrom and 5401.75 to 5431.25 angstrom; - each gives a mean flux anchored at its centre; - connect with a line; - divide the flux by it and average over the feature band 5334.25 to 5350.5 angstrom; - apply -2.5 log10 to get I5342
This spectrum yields 0.09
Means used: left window 4.34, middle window 4.05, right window 4.54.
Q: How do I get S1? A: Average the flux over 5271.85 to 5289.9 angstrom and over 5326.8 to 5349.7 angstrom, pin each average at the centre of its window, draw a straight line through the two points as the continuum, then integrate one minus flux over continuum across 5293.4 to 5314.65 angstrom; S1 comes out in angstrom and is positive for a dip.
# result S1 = -1.0 angstrom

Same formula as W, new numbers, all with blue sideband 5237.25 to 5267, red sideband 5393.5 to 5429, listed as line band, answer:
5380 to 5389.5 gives -0.62 angstrom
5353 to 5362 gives -0.77 angstrom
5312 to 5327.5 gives -0.66 angstrom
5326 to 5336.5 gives 1.02 angstrom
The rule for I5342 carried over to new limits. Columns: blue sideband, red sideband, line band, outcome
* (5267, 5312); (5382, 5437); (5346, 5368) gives -0.04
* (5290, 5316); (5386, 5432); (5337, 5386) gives 0.00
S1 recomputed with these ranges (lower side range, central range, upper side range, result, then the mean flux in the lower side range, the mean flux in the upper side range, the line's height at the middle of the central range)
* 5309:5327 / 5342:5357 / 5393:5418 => 0.3 angstrom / 4.28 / 4.33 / 4.3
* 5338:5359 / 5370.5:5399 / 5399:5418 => -0.3 angstrom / 4.24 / 4.42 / 4.35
